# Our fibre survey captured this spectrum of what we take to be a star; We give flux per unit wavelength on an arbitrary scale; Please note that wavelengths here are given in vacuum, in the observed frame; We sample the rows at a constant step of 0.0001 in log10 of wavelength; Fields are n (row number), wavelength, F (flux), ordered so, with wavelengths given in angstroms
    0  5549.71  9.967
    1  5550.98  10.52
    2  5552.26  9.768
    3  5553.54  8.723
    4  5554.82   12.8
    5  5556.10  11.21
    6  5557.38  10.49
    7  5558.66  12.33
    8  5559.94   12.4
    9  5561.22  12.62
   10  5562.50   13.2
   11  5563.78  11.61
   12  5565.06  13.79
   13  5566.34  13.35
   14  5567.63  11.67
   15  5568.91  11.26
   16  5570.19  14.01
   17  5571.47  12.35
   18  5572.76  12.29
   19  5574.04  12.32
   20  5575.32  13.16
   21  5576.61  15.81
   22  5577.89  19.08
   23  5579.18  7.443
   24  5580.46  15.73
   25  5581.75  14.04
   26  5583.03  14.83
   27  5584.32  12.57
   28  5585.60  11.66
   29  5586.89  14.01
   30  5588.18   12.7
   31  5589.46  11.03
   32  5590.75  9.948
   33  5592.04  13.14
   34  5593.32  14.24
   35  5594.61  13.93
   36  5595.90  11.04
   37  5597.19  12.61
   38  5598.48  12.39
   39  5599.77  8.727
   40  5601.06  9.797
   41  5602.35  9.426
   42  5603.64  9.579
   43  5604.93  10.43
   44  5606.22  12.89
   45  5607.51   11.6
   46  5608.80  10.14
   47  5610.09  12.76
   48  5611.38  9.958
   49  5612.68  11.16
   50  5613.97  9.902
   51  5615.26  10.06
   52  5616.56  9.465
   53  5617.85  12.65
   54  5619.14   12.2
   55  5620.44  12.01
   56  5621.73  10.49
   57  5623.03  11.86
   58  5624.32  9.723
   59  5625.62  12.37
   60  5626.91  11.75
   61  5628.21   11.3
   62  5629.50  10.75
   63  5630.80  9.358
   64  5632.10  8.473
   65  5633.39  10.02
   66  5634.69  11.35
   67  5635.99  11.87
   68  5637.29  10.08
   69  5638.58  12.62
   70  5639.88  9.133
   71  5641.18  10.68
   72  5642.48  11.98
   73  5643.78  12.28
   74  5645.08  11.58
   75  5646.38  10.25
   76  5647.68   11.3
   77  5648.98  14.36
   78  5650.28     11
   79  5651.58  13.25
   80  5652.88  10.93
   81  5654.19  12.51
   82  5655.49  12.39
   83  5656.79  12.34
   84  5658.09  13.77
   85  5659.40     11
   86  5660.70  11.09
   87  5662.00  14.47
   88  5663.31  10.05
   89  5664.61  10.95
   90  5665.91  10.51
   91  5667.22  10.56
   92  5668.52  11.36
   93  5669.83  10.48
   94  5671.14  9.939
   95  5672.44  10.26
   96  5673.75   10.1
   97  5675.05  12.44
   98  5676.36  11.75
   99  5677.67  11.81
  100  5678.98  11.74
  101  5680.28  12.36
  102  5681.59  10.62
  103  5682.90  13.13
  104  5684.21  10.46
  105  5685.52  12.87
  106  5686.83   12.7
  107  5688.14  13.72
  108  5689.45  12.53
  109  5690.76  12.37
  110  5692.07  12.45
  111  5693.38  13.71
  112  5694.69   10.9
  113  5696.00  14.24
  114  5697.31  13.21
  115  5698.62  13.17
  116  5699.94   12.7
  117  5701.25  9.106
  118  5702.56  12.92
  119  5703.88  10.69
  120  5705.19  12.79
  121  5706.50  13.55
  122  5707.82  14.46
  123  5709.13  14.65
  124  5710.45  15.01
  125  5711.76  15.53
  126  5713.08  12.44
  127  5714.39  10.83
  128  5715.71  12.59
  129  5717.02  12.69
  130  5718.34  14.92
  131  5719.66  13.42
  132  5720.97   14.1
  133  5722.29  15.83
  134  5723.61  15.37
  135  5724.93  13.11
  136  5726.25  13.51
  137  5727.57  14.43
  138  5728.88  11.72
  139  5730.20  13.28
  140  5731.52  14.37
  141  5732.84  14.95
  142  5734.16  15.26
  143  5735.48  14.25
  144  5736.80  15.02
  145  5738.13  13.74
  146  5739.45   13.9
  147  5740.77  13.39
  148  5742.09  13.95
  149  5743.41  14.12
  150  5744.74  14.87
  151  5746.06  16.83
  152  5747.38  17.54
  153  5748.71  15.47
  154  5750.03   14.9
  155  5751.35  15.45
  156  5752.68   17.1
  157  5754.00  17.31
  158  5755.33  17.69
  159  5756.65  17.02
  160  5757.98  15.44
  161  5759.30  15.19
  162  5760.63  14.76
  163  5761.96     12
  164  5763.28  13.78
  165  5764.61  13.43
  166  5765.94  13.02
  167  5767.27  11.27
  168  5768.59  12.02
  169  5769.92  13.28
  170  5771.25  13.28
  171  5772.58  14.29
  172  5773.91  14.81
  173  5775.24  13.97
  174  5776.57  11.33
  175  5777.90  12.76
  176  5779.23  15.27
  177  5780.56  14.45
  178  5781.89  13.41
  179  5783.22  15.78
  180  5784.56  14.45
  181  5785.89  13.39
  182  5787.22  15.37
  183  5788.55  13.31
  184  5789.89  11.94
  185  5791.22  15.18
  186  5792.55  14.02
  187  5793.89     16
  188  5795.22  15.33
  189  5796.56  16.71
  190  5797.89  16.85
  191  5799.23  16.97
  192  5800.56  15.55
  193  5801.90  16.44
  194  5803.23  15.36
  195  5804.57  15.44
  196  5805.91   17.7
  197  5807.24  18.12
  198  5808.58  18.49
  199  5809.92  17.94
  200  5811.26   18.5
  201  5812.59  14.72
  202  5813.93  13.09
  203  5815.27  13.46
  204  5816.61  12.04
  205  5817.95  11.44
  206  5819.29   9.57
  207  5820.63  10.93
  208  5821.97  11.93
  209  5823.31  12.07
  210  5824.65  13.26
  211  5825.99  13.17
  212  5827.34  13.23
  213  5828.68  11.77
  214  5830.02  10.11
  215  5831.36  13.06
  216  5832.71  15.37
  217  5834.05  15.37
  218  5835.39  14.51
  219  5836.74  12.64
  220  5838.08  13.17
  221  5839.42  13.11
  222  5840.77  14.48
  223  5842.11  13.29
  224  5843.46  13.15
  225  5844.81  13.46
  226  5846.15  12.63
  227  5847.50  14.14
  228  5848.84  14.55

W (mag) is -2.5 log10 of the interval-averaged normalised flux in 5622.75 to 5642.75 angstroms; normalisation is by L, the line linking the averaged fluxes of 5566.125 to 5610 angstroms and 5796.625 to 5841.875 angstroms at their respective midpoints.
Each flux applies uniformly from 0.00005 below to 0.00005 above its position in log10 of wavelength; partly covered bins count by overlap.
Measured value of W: 0.176 mag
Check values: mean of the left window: 12.3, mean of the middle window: 10.8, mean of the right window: 14.3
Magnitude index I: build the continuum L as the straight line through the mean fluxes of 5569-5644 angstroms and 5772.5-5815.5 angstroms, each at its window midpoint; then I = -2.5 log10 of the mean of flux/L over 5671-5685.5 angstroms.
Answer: 0.14 mag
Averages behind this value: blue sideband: 11.7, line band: 11.4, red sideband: 15.2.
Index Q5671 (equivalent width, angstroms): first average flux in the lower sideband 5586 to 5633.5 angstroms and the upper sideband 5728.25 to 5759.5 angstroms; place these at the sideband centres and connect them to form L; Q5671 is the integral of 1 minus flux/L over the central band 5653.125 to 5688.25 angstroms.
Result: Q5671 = 3.6 angstroms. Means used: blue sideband 11.2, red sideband 15.1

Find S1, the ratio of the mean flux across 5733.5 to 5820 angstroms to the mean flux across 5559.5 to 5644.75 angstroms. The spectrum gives 1.2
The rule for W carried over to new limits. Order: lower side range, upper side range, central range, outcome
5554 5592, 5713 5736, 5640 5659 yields 0.113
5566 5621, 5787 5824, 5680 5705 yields 0.087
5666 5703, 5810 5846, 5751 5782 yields -0.133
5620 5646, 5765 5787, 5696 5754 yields -0.111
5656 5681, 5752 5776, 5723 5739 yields -0.055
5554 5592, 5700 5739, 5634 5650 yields 0.150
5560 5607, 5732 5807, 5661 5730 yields 0.111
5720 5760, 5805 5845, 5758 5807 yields -0.007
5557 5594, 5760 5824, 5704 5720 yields 0.022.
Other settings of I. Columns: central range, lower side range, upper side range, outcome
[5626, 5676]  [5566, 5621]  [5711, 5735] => 0.140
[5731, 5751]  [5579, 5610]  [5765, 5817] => -0.061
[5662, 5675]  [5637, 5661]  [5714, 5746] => 0.143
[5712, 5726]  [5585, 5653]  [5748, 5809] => -0.003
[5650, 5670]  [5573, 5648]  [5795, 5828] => 0.060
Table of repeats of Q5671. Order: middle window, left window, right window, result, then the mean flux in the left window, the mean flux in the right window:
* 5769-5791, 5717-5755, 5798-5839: 0.94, 14.7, 14.2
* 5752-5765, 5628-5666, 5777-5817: -1.04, 11.4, 15.3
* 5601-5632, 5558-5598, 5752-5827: 5.43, 12.9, 14.5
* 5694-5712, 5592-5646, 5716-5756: 0.93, 11.1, 14.7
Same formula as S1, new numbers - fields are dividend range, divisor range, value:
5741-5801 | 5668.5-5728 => 1.16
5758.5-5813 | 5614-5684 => 1.31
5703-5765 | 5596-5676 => 1.29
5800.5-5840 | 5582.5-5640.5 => 1.24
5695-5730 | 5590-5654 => 1.19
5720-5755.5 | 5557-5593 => 1.15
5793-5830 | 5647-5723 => 1.18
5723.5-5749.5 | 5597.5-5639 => 1.33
